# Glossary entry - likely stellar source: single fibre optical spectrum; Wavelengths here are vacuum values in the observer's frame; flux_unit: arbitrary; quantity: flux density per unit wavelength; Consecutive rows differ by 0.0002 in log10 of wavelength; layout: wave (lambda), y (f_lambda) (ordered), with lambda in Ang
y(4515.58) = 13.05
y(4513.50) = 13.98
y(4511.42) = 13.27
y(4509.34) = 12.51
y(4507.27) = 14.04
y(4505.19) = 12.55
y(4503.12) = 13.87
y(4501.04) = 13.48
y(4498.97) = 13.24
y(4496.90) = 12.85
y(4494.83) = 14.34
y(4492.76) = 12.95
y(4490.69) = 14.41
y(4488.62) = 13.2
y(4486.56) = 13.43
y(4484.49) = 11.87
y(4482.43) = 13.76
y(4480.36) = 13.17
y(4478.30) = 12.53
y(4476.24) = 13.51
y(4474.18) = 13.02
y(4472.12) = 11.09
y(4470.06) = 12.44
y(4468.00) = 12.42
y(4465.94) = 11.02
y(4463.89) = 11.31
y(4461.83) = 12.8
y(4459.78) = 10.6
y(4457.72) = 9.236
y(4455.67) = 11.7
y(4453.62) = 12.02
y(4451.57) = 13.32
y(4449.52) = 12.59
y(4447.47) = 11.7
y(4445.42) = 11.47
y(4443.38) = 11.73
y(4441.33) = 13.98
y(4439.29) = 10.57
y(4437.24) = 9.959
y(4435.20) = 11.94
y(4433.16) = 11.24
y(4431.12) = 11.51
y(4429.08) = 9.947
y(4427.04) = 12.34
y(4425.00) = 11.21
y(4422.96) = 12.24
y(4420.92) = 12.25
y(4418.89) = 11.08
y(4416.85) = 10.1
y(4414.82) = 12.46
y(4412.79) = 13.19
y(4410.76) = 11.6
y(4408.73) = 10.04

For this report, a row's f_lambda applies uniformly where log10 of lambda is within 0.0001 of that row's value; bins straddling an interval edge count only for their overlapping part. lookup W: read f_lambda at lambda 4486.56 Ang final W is 13.43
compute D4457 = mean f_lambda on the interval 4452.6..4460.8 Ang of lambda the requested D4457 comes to 10.9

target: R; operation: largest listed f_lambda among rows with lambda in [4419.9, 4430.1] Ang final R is 12.34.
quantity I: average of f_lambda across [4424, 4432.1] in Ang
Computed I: 11.2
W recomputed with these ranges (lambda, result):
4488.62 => 13.2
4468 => 12.42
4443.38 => 11.73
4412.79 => 13.19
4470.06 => 12.44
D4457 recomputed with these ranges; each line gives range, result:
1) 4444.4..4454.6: 12.2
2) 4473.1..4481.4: 13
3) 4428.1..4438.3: 10.9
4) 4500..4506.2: 13.3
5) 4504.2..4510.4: 13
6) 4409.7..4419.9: 11.7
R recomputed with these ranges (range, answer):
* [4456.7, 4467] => 12.8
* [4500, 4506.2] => 13.87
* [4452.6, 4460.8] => 12.02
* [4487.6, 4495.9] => 14.41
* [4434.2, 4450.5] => 13.98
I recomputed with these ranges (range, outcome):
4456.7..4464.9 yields 11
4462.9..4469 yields 11.6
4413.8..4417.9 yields 11.3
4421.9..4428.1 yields 11.9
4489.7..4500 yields 13.6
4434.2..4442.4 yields 11.6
